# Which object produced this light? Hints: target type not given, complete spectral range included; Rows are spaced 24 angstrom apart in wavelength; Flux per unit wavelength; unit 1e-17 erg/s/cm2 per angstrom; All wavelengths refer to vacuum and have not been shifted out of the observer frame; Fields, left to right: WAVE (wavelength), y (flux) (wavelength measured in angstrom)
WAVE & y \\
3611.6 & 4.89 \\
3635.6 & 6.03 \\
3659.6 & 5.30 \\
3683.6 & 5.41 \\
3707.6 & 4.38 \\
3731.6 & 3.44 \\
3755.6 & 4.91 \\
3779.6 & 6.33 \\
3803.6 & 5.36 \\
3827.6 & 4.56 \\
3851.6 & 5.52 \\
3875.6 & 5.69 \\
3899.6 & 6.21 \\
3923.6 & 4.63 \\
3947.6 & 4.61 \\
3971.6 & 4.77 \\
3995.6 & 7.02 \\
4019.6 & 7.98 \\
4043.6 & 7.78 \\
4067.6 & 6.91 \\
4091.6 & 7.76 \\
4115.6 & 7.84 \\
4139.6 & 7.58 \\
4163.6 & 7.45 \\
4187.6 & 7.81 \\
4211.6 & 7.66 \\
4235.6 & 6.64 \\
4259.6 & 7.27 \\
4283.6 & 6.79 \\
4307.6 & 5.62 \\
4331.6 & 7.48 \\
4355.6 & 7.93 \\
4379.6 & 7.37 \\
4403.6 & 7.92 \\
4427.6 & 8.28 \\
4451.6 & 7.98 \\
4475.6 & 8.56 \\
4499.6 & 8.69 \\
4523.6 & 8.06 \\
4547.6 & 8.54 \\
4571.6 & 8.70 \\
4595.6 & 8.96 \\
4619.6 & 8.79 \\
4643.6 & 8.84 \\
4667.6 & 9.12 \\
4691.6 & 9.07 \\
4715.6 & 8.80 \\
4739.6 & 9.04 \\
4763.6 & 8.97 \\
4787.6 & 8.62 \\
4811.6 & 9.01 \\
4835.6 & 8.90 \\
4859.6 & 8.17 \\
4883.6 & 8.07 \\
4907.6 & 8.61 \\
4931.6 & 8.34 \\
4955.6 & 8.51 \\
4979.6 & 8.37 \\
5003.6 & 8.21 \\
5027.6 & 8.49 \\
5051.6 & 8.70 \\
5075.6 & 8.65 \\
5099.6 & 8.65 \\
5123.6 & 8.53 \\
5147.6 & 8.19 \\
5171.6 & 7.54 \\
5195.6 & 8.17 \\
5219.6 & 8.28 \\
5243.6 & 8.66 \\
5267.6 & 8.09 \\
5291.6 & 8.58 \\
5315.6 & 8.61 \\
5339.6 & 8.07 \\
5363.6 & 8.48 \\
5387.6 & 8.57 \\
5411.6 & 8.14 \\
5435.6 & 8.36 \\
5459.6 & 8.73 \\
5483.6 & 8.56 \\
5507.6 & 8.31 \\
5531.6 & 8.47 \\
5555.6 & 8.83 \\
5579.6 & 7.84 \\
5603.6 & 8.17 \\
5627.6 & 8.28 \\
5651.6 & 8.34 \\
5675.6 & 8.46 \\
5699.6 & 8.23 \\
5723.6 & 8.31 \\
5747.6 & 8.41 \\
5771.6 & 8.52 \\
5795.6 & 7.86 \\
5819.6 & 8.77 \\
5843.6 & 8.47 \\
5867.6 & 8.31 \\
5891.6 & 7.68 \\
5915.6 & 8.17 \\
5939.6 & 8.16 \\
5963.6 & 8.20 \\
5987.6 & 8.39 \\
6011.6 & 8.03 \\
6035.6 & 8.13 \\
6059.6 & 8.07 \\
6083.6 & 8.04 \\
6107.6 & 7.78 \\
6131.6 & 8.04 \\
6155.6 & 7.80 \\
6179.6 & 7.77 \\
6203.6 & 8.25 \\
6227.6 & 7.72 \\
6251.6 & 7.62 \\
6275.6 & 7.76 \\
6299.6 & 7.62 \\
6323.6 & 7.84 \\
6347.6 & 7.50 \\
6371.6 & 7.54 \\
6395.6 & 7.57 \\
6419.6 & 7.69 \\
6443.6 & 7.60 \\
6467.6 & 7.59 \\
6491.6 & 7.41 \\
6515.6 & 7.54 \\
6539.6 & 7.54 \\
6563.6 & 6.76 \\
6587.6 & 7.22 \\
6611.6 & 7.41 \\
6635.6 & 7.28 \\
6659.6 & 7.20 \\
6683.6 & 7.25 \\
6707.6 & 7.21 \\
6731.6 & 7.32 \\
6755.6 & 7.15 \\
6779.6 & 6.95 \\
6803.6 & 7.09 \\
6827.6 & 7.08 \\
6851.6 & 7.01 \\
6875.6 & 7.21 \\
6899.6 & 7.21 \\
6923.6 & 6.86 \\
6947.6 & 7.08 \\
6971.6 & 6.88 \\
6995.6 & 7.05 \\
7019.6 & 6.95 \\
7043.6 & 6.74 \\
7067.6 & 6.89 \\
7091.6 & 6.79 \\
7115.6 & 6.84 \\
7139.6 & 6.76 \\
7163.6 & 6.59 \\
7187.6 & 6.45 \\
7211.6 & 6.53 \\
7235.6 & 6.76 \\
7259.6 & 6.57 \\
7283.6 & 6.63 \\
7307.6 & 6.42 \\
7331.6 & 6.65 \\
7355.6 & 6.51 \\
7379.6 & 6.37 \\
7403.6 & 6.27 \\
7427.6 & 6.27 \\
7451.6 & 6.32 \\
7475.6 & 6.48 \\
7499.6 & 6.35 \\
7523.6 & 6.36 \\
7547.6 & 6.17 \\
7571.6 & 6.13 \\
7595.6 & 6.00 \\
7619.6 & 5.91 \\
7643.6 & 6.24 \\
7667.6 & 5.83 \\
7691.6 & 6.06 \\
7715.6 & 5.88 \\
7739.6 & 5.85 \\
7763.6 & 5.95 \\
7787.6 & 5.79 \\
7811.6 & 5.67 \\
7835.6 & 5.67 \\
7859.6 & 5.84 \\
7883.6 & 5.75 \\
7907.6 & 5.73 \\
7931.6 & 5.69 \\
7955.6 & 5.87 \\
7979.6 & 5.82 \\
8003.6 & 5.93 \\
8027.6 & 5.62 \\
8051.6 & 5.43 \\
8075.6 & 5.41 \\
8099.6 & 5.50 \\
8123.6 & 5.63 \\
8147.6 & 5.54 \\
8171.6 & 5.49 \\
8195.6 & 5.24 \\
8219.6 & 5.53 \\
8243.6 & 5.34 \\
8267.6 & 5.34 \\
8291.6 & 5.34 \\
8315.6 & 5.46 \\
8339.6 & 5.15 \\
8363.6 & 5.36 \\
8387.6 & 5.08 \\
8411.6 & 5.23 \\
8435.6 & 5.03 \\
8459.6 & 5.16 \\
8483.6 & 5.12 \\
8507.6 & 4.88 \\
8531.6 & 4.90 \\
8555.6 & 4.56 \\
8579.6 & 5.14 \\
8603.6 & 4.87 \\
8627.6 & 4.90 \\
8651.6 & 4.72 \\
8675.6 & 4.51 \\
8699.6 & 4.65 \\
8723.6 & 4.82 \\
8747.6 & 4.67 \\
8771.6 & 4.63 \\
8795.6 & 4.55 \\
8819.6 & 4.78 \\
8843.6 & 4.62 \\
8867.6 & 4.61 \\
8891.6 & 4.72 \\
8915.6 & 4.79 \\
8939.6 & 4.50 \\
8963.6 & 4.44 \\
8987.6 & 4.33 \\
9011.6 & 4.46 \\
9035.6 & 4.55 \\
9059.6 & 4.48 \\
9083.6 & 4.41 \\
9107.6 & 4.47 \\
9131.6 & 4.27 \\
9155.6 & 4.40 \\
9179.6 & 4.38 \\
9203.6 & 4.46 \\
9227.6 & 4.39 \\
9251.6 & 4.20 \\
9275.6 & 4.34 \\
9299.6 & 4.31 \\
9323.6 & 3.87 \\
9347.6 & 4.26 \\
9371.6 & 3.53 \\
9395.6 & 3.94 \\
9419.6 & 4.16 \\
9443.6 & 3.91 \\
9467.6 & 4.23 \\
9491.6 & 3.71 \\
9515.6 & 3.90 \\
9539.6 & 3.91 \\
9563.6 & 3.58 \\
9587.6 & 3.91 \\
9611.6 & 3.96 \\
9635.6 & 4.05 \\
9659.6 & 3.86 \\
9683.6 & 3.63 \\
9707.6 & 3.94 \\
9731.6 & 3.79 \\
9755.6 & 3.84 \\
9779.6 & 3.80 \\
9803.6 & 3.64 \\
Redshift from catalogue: 0.000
